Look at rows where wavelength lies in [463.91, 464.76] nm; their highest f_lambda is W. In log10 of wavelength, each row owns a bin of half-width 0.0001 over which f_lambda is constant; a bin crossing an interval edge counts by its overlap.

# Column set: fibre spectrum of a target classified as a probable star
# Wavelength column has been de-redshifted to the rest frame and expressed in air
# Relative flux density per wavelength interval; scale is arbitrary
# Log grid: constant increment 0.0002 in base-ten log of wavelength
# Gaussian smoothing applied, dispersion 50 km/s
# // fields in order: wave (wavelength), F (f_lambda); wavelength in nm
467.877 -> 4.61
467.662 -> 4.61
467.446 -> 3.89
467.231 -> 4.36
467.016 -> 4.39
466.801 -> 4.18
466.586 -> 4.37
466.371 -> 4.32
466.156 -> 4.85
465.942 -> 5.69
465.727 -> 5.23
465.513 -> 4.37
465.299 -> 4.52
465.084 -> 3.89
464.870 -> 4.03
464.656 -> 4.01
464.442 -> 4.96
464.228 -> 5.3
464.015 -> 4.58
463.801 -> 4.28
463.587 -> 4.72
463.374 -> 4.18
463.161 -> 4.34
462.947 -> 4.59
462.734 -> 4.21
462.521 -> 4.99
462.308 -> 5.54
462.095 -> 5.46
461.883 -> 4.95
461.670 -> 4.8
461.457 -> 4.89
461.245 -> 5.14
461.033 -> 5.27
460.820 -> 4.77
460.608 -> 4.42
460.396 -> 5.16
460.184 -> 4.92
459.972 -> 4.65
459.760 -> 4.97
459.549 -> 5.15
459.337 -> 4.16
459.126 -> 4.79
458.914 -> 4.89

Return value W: 5.3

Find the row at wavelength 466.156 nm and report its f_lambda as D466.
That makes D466 4.85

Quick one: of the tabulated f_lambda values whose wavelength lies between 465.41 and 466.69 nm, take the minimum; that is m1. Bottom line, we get 4.32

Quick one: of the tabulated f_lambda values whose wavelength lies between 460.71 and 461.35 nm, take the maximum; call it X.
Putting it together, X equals 5.27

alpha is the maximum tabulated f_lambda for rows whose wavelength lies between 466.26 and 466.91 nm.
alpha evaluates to 4.37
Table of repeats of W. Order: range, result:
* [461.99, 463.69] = 5.54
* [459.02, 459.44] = 4.79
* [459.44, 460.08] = 5.15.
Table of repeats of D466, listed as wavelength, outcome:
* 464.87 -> 4.03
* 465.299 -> 4.52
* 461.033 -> 5.27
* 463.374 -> 4.18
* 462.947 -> 4.59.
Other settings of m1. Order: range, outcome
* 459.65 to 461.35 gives 4.42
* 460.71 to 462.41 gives 4.77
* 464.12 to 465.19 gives 3.89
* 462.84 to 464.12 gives 4.18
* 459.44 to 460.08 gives 4.65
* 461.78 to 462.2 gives 4.95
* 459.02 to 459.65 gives 4.16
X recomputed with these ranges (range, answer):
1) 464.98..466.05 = 5.69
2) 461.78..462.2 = 5.46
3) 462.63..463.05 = 4.59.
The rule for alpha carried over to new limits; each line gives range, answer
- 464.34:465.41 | 4.96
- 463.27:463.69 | 4.72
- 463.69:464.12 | 4.58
